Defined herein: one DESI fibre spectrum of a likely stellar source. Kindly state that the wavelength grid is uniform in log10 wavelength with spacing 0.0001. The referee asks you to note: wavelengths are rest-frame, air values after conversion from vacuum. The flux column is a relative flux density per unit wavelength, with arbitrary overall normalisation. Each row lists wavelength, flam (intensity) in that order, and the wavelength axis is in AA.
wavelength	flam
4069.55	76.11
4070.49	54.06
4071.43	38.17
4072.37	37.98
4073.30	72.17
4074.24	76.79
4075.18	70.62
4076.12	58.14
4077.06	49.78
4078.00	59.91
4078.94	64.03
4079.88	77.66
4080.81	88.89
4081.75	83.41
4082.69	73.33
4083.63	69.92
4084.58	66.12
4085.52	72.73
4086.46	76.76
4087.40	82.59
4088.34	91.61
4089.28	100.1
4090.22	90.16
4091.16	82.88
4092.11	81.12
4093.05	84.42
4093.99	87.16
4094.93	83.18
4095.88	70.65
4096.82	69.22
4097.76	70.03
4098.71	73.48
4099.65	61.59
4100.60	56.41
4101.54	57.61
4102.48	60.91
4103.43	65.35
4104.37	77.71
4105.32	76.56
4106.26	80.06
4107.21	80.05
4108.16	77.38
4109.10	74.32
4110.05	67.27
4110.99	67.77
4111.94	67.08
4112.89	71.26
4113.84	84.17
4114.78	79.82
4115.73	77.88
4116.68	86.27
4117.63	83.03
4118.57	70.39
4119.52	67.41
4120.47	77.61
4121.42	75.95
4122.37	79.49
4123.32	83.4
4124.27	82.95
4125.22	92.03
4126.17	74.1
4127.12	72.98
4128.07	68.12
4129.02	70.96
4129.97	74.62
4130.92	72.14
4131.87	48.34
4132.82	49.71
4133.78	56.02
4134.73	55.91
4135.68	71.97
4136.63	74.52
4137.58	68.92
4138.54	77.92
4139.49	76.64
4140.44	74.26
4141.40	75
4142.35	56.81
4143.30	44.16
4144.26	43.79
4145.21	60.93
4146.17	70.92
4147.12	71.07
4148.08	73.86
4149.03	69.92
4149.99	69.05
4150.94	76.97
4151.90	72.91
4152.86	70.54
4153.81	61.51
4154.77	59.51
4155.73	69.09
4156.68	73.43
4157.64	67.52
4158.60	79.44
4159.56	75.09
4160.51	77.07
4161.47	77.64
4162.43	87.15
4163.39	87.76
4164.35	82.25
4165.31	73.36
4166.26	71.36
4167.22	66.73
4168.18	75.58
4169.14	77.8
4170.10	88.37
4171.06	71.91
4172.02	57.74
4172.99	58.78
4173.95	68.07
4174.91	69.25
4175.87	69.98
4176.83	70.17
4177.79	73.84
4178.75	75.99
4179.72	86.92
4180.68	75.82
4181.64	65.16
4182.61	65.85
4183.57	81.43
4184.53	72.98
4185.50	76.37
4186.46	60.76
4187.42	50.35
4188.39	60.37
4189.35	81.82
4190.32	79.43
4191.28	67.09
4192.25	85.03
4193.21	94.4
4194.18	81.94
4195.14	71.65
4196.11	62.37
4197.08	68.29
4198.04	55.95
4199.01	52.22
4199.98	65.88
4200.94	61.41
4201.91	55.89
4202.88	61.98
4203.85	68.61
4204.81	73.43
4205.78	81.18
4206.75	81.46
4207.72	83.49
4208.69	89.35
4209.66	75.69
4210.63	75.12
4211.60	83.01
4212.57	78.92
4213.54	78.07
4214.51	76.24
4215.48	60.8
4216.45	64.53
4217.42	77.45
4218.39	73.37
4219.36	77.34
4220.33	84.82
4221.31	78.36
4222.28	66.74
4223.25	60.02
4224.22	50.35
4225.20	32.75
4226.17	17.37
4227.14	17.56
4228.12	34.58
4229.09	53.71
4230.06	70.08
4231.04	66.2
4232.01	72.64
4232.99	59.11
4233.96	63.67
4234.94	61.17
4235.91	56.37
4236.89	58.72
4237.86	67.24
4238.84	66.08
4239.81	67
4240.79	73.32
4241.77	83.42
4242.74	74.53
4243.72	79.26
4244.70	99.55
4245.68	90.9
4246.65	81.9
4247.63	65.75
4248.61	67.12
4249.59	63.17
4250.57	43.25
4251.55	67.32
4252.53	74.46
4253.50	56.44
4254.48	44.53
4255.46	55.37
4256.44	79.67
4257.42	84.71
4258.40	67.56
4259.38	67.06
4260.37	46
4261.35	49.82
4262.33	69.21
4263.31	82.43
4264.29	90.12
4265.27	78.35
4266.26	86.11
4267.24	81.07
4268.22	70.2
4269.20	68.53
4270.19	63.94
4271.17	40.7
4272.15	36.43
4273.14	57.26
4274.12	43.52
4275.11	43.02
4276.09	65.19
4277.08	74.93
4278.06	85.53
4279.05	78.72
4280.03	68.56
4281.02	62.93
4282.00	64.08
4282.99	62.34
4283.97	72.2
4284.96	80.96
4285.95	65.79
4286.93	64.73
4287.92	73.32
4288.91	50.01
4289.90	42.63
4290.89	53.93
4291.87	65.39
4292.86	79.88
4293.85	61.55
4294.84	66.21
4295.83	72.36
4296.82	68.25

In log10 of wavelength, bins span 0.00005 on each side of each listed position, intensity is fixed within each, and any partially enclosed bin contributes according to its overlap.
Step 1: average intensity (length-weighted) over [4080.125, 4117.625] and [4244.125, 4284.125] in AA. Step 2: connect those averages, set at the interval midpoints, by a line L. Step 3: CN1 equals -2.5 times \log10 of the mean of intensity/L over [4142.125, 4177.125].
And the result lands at 0.04 mag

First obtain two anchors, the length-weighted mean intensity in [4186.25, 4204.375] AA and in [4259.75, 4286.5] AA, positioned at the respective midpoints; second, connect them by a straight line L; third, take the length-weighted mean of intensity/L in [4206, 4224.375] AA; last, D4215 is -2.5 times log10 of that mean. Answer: -0.12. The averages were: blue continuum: 67.8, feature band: 75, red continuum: 66.2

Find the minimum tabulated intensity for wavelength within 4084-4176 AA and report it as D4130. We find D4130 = 43.79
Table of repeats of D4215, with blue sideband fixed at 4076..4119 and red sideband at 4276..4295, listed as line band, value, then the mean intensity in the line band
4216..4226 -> 0.075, 65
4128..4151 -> 0.111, 65.9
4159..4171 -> -0.090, 78.2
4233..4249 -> -0.048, 71.9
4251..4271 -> -0.010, 68.6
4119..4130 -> -0.044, 76.7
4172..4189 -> 0.031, 69.3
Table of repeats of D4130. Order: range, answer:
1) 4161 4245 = 17.37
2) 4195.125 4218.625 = 52.22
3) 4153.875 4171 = 59.51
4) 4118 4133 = 48.34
